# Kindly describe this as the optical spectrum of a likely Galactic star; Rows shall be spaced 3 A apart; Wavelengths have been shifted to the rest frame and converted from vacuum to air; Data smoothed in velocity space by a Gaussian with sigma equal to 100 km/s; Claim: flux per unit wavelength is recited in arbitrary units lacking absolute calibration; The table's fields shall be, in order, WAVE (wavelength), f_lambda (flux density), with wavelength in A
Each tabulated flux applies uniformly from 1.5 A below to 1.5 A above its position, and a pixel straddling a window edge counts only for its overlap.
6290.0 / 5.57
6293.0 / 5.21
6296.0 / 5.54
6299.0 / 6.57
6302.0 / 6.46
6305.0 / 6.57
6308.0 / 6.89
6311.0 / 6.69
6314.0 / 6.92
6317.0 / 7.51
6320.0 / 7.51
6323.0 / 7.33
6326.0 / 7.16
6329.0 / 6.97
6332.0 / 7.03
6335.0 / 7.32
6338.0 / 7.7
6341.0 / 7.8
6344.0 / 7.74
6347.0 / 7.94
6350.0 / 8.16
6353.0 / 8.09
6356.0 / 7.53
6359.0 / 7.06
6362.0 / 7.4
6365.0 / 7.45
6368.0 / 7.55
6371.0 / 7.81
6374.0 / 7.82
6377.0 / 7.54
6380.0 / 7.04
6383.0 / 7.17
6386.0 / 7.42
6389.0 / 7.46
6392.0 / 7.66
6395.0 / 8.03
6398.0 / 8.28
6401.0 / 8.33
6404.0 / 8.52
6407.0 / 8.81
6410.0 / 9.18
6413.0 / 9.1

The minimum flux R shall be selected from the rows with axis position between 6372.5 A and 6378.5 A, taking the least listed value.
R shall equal 7.54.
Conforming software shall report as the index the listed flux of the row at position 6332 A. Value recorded 7.03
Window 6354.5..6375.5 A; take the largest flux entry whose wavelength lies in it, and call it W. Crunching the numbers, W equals 7.82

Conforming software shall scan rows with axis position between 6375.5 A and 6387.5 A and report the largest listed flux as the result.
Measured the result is 7.54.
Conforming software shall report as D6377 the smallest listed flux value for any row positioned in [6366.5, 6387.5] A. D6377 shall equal 7.04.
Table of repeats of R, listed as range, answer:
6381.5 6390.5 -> 7.17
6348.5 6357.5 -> 7.53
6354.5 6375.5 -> 7.06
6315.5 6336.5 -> 6.97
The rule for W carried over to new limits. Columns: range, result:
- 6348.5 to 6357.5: 8.16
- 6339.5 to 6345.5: 7.8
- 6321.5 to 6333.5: 7.33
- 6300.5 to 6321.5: 7.51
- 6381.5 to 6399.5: 8.28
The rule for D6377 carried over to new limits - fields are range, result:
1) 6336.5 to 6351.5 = 7.7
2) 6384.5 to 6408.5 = 7.42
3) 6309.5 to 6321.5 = 6.69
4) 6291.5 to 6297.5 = 5.21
